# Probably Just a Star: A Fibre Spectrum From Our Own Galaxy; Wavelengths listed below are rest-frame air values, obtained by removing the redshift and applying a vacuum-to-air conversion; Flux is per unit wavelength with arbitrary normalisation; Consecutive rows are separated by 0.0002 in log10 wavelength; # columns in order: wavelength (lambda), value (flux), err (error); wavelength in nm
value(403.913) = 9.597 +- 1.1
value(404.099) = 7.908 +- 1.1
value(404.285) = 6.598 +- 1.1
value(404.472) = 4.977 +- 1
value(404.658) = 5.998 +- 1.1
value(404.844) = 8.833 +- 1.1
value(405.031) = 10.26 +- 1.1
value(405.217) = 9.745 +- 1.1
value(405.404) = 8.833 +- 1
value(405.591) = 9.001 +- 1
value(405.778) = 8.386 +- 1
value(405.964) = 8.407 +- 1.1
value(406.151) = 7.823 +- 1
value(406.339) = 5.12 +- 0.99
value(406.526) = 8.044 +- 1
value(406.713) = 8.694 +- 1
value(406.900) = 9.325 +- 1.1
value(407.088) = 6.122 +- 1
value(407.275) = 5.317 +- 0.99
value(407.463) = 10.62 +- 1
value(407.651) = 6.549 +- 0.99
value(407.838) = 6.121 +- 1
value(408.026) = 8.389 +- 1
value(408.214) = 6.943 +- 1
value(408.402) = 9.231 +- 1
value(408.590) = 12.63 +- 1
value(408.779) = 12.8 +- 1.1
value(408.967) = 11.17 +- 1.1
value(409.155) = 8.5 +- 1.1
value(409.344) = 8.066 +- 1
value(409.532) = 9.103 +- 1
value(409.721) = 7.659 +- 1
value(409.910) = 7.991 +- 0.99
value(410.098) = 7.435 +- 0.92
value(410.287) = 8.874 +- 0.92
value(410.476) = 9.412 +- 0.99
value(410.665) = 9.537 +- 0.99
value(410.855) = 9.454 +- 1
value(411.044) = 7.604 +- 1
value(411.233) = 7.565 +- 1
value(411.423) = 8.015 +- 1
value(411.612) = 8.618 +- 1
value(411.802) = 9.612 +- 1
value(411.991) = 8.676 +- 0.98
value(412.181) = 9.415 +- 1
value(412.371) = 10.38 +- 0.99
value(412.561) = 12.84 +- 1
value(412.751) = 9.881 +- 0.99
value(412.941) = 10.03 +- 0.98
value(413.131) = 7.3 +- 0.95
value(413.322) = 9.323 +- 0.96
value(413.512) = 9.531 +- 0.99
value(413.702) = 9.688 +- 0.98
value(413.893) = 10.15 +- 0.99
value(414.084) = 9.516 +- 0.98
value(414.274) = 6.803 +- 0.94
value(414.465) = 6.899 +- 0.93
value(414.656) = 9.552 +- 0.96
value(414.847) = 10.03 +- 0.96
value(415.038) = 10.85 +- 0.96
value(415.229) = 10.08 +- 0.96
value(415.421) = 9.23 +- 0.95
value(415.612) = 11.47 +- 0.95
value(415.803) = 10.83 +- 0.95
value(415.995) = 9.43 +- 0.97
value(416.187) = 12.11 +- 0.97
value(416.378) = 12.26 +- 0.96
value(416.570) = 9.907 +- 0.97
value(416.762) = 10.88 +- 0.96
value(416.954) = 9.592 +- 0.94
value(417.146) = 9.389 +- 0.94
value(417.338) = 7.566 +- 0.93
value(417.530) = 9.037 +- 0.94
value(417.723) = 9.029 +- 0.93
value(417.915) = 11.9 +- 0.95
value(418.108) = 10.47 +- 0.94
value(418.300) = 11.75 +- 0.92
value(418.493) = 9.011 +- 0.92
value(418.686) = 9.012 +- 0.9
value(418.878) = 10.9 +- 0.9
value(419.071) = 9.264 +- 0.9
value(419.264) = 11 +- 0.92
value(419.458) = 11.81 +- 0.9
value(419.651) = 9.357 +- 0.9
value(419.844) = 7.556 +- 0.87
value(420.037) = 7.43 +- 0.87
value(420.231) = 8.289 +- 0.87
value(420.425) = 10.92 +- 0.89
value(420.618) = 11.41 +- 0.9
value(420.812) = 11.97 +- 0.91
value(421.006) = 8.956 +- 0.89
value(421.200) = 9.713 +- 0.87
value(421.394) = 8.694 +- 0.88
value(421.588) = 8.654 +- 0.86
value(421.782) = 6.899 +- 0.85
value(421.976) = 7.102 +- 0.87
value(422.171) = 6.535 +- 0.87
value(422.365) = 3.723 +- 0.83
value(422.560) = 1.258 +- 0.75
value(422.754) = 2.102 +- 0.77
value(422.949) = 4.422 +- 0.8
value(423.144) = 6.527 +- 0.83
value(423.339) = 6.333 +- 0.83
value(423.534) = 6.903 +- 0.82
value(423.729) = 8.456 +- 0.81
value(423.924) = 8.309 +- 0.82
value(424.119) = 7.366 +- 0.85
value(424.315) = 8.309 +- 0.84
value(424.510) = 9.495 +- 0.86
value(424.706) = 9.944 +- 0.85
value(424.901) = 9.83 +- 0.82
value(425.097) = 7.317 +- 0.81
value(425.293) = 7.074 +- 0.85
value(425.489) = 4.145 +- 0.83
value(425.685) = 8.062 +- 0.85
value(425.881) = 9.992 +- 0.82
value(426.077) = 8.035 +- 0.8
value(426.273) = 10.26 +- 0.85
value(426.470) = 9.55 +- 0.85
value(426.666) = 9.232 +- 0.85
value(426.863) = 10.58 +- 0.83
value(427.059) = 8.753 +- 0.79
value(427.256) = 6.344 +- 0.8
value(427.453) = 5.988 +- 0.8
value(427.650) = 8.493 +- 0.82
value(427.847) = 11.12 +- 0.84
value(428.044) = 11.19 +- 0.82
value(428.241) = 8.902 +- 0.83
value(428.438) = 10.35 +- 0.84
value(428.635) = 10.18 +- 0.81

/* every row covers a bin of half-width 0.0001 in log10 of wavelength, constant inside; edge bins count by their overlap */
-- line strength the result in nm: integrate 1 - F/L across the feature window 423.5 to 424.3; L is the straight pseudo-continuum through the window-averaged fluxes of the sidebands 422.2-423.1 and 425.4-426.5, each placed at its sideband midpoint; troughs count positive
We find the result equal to -0.41 nm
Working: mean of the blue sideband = 3.37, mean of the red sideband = 8.3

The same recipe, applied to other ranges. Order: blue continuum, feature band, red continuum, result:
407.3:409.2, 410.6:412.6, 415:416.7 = 0.14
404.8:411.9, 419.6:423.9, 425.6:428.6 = 0.75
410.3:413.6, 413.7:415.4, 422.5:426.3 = -0.09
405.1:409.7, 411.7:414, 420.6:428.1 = -0.39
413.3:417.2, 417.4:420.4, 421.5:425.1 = -0.43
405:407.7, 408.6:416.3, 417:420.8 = -0.43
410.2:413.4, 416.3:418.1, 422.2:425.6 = -0.43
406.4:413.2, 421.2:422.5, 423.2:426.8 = 0.22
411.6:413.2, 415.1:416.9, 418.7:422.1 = -0.21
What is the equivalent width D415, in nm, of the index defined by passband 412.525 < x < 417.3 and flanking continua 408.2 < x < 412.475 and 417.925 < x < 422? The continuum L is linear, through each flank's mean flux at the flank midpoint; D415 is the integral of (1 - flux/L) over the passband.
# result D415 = -0.24 nm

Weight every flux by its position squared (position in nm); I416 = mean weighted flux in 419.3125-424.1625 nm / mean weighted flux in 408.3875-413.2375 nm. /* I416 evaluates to 0.87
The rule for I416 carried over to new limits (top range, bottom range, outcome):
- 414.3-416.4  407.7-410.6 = 1.16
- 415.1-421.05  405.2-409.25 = 1.25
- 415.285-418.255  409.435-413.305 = 1.17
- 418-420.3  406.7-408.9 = 1.19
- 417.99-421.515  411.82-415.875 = 1.05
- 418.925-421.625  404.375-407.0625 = 1.29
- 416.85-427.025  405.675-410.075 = 1.08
